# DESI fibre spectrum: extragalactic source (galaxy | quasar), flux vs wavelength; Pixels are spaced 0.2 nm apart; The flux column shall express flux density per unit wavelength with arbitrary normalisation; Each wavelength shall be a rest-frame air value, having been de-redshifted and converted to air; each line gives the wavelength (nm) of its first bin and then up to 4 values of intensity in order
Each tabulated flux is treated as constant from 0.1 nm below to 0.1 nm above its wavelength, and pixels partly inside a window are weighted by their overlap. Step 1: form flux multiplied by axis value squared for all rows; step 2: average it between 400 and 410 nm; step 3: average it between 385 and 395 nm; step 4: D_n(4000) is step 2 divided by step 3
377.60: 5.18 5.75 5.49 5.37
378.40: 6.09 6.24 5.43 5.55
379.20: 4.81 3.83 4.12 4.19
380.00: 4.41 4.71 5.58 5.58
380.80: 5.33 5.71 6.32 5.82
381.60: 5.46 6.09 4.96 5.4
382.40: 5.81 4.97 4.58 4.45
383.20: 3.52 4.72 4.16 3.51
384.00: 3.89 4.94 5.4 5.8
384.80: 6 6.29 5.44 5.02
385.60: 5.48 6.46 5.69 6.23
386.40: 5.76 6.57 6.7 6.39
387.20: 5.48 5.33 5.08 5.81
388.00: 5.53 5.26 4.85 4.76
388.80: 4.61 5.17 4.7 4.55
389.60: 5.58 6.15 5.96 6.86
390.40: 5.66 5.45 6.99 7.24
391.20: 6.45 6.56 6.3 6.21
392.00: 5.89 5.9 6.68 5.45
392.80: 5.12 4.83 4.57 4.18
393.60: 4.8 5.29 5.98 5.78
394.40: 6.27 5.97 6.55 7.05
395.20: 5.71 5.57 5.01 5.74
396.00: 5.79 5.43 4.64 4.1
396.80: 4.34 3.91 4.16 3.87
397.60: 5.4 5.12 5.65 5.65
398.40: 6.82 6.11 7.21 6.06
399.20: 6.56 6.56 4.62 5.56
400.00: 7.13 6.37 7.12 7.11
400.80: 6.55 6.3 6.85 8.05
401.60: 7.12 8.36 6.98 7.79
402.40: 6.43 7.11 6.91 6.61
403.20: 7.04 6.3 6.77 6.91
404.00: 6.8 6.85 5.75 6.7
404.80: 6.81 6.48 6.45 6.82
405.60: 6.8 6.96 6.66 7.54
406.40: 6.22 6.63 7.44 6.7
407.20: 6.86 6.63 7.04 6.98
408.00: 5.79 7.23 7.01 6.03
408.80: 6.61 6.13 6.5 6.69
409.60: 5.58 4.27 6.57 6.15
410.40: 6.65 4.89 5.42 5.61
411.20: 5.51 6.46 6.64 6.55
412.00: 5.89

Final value 1.3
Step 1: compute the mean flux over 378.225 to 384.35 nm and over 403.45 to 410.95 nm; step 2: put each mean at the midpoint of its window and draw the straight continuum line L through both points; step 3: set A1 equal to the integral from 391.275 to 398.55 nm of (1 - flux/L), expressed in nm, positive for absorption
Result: 0.40 nm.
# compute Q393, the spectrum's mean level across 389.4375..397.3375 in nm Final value 5.63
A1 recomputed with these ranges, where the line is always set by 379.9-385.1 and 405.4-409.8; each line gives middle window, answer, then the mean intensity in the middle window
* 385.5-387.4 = -0.24 nm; 6.04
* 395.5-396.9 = 0.22 nm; 5.01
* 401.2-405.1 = -0.36 nm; 6.93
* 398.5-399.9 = 0.00 nm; 6.1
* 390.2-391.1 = -0.12 nm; 6.39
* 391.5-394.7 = 0.10 nm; 5.58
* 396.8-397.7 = 0.25 nm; 4.34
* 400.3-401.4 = -0.12 nm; 6.9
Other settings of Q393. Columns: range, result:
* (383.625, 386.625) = 5.44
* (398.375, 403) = 6.76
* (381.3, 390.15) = 5.33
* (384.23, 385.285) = 5.73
